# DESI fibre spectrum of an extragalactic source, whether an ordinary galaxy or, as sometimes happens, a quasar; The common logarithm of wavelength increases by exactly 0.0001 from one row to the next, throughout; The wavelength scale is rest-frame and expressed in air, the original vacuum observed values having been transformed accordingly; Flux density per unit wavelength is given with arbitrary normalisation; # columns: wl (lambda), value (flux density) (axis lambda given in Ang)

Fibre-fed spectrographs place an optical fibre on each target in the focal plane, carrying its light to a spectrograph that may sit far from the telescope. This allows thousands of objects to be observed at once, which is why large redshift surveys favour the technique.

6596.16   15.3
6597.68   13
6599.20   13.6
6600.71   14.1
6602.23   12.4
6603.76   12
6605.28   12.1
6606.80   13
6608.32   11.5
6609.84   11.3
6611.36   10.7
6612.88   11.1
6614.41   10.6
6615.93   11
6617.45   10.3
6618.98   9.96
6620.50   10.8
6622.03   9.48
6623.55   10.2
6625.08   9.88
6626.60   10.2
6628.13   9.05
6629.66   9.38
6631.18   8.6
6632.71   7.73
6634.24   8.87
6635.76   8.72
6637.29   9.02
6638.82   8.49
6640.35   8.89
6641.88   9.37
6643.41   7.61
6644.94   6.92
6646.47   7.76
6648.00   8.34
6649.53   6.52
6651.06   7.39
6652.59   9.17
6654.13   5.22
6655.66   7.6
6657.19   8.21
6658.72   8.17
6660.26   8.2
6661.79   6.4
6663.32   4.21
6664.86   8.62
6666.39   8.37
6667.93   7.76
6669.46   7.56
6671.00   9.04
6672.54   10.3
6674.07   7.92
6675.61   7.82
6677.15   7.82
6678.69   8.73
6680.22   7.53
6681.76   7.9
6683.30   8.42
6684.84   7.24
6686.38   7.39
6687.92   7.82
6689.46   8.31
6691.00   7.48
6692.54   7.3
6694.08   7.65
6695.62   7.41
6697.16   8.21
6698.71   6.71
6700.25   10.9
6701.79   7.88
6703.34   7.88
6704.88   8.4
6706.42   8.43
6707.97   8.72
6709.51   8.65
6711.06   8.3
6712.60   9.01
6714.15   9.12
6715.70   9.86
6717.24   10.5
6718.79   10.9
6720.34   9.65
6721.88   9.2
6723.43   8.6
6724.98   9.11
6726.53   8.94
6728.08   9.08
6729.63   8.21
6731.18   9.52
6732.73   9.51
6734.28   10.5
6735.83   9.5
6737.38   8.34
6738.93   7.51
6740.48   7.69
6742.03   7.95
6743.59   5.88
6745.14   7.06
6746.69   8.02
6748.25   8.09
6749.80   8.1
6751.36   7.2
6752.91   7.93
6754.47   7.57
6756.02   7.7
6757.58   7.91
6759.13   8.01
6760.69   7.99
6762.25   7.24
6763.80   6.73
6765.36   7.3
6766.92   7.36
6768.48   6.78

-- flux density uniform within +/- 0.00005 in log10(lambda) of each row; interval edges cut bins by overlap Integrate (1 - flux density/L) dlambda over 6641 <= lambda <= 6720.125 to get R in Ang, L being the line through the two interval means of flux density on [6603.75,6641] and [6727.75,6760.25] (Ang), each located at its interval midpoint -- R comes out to 8.7 Ang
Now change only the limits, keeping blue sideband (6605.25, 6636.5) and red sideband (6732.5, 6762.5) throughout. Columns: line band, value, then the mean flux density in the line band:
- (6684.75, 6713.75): 2.2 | 8.12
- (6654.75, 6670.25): 3.2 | 7.49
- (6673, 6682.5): 1.2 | 8.03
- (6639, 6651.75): 2.4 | 7.88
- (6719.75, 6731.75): -1.0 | 9.02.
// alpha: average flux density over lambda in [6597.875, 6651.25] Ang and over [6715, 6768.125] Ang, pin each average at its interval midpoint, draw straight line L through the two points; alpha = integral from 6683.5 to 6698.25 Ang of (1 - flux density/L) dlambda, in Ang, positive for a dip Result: 2.28 Ang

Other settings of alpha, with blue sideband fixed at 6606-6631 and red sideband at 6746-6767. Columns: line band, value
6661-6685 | 3.83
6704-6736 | -3.11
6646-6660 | 3.10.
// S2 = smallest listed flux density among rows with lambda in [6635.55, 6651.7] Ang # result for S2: 6.52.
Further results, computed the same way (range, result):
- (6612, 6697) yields 4.21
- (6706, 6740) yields 7.51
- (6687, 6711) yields 6.71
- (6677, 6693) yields 7.24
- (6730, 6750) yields 5.88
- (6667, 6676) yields 7.56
